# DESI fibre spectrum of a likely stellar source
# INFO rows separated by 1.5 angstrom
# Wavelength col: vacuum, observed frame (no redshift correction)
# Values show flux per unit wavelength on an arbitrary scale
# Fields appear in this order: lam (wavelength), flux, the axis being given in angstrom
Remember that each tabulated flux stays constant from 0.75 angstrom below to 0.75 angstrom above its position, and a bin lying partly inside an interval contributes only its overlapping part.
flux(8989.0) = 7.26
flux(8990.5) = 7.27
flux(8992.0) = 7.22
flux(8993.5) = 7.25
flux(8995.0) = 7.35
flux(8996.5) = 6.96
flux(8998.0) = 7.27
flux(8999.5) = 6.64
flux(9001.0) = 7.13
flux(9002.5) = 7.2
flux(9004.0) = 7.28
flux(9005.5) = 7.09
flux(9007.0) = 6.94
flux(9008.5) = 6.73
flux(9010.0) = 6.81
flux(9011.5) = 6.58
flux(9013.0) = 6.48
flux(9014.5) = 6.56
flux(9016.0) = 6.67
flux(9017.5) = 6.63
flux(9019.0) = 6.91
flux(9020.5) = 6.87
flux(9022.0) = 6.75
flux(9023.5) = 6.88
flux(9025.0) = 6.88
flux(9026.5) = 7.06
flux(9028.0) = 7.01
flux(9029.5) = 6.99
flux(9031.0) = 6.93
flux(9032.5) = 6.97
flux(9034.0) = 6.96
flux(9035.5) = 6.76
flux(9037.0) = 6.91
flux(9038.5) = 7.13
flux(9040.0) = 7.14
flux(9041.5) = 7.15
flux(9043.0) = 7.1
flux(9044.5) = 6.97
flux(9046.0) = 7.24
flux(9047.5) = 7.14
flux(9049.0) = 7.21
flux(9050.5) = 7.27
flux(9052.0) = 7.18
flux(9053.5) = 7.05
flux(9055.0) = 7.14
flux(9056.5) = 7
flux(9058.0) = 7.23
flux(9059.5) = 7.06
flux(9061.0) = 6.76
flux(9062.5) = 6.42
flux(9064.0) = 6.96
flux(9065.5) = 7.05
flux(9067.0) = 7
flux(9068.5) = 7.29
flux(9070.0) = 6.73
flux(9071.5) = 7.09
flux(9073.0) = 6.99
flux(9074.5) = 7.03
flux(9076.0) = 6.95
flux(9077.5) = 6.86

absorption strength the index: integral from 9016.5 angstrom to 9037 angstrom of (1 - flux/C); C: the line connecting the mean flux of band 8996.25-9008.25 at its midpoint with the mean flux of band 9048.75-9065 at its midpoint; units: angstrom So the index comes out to 0.4 angstrom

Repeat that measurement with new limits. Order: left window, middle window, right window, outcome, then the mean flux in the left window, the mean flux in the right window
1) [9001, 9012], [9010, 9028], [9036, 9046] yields 0.62 angstrom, 6.97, 7.07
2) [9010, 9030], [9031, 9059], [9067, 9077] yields -0.76 angstrom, 6.79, 7.01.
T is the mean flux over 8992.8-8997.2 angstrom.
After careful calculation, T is 7.19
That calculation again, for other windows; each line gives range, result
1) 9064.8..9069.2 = 7.11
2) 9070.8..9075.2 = 7.04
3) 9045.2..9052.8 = 7.21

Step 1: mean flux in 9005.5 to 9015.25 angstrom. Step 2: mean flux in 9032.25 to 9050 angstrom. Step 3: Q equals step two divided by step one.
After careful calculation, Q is 1.05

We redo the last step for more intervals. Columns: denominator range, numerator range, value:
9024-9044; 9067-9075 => 1.00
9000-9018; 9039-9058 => 1.04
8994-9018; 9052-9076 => 1.01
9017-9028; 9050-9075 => 1.02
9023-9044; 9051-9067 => 1.00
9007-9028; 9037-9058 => 1.05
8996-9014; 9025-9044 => 1.01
